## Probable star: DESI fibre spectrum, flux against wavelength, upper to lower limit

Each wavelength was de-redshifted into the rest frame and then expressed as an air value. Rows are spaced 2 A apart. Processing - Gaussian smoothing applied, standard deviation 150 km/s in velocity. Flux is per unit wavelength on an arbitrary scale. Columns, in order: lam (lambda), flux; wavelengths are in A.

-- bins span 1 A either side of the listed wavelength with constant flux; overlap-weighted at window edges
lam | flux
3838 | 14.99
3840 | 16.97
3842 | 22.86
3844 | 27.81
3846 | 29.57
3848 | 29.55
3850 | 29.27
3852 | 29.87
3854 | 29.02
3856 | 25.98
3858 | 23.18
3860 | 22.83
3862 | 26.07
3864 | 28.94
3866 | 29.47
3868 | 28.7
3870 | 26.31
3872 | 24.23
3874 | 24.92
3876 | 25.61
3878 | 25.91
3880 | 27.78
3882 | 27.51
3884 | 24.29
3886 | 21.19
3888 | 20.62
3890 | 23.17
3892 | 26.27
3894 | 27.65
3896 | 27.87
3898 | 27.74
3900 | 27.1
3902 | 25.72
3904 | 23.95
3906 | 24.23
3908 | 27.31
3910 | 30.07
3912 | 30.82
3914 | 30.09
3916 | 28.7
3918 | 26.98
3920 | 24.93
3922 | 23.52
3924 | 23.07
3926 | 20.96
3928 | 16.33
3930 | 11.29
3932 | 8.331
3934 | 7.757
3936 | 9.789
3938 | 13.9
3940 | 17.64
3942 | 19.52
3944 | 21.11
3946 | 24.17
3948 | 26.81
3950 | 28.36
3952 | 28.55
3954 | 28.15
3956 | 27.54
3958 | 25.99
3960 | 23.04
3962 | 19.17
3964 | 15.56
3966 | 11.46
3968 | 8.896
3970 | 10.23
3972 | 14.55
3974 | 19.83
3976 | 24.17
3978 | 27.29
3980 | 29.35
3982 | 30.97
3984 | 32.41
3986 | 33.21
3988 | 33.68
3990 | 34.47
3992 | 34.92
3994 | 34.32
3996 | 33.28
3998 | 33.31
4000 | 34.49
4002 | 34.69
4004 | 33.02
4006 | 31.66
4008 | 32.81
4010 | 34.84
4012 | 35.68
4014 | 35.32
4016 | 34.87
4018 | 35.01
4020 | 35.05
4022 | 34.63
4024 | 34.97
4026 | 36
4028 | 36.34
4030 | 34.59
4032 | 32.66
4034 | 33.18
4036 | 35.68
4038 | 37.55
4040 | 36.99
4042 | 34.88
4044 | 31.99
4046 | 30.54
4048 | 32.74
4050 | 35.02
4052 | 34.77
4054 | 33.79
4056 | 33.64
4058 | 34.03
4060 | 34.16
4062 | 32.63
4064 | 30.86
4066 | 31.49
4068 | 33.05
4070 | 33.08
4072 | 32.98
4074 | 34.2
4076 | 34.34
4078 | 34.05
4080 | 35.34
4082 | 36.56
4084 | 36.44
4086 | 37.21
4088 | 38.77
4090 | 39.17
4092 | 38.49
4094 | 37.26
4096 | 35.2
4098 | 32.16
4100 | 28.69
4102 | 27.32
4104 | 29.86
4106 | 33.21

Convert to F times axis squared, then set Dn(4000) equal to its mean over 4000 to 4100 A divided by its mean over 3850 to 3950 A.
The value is 1.56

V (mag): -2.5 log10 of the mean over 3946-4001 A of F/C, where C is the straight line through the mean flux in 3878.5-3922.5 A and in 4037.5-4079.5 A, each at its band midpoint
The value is 0.15 mag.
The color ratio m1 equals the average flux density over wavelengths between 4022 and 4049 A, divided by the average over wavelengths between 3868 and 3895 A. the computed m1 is 1.37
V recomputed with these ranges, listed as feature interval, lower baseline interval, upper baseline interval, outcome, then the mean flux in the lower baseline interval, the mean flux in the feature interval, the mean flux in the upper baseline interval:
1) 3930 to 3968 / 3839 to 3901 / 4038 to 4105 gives 0.45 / 26.1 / 19.3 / 34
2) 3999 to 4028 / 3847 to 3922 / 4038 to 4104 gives -0.09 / 26.5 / 34.6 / 34.1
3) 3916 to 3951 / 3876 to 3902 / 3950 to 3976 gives 0.15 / 25.6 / 19.4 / 19.9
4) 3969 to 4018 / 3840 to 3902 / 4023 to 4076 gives 0.03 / 26.2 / 30.6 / 33.9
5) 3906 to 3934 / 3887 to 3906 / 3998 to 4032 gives 0.19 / 25.5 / 22.7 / 34.5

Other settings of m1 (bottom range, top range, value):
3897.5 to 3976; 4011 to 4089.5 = 1.62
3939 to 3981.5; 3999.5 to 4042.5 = 1.61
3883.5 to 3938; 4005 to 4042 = 1.53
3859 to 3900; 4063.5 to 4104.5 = 1.32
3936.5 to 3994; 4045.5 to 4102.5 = 1.43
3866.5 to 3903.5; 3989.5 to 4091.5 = 1.34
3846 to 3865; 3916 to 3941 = 0.64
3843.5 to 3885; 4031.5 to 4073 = 1.25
